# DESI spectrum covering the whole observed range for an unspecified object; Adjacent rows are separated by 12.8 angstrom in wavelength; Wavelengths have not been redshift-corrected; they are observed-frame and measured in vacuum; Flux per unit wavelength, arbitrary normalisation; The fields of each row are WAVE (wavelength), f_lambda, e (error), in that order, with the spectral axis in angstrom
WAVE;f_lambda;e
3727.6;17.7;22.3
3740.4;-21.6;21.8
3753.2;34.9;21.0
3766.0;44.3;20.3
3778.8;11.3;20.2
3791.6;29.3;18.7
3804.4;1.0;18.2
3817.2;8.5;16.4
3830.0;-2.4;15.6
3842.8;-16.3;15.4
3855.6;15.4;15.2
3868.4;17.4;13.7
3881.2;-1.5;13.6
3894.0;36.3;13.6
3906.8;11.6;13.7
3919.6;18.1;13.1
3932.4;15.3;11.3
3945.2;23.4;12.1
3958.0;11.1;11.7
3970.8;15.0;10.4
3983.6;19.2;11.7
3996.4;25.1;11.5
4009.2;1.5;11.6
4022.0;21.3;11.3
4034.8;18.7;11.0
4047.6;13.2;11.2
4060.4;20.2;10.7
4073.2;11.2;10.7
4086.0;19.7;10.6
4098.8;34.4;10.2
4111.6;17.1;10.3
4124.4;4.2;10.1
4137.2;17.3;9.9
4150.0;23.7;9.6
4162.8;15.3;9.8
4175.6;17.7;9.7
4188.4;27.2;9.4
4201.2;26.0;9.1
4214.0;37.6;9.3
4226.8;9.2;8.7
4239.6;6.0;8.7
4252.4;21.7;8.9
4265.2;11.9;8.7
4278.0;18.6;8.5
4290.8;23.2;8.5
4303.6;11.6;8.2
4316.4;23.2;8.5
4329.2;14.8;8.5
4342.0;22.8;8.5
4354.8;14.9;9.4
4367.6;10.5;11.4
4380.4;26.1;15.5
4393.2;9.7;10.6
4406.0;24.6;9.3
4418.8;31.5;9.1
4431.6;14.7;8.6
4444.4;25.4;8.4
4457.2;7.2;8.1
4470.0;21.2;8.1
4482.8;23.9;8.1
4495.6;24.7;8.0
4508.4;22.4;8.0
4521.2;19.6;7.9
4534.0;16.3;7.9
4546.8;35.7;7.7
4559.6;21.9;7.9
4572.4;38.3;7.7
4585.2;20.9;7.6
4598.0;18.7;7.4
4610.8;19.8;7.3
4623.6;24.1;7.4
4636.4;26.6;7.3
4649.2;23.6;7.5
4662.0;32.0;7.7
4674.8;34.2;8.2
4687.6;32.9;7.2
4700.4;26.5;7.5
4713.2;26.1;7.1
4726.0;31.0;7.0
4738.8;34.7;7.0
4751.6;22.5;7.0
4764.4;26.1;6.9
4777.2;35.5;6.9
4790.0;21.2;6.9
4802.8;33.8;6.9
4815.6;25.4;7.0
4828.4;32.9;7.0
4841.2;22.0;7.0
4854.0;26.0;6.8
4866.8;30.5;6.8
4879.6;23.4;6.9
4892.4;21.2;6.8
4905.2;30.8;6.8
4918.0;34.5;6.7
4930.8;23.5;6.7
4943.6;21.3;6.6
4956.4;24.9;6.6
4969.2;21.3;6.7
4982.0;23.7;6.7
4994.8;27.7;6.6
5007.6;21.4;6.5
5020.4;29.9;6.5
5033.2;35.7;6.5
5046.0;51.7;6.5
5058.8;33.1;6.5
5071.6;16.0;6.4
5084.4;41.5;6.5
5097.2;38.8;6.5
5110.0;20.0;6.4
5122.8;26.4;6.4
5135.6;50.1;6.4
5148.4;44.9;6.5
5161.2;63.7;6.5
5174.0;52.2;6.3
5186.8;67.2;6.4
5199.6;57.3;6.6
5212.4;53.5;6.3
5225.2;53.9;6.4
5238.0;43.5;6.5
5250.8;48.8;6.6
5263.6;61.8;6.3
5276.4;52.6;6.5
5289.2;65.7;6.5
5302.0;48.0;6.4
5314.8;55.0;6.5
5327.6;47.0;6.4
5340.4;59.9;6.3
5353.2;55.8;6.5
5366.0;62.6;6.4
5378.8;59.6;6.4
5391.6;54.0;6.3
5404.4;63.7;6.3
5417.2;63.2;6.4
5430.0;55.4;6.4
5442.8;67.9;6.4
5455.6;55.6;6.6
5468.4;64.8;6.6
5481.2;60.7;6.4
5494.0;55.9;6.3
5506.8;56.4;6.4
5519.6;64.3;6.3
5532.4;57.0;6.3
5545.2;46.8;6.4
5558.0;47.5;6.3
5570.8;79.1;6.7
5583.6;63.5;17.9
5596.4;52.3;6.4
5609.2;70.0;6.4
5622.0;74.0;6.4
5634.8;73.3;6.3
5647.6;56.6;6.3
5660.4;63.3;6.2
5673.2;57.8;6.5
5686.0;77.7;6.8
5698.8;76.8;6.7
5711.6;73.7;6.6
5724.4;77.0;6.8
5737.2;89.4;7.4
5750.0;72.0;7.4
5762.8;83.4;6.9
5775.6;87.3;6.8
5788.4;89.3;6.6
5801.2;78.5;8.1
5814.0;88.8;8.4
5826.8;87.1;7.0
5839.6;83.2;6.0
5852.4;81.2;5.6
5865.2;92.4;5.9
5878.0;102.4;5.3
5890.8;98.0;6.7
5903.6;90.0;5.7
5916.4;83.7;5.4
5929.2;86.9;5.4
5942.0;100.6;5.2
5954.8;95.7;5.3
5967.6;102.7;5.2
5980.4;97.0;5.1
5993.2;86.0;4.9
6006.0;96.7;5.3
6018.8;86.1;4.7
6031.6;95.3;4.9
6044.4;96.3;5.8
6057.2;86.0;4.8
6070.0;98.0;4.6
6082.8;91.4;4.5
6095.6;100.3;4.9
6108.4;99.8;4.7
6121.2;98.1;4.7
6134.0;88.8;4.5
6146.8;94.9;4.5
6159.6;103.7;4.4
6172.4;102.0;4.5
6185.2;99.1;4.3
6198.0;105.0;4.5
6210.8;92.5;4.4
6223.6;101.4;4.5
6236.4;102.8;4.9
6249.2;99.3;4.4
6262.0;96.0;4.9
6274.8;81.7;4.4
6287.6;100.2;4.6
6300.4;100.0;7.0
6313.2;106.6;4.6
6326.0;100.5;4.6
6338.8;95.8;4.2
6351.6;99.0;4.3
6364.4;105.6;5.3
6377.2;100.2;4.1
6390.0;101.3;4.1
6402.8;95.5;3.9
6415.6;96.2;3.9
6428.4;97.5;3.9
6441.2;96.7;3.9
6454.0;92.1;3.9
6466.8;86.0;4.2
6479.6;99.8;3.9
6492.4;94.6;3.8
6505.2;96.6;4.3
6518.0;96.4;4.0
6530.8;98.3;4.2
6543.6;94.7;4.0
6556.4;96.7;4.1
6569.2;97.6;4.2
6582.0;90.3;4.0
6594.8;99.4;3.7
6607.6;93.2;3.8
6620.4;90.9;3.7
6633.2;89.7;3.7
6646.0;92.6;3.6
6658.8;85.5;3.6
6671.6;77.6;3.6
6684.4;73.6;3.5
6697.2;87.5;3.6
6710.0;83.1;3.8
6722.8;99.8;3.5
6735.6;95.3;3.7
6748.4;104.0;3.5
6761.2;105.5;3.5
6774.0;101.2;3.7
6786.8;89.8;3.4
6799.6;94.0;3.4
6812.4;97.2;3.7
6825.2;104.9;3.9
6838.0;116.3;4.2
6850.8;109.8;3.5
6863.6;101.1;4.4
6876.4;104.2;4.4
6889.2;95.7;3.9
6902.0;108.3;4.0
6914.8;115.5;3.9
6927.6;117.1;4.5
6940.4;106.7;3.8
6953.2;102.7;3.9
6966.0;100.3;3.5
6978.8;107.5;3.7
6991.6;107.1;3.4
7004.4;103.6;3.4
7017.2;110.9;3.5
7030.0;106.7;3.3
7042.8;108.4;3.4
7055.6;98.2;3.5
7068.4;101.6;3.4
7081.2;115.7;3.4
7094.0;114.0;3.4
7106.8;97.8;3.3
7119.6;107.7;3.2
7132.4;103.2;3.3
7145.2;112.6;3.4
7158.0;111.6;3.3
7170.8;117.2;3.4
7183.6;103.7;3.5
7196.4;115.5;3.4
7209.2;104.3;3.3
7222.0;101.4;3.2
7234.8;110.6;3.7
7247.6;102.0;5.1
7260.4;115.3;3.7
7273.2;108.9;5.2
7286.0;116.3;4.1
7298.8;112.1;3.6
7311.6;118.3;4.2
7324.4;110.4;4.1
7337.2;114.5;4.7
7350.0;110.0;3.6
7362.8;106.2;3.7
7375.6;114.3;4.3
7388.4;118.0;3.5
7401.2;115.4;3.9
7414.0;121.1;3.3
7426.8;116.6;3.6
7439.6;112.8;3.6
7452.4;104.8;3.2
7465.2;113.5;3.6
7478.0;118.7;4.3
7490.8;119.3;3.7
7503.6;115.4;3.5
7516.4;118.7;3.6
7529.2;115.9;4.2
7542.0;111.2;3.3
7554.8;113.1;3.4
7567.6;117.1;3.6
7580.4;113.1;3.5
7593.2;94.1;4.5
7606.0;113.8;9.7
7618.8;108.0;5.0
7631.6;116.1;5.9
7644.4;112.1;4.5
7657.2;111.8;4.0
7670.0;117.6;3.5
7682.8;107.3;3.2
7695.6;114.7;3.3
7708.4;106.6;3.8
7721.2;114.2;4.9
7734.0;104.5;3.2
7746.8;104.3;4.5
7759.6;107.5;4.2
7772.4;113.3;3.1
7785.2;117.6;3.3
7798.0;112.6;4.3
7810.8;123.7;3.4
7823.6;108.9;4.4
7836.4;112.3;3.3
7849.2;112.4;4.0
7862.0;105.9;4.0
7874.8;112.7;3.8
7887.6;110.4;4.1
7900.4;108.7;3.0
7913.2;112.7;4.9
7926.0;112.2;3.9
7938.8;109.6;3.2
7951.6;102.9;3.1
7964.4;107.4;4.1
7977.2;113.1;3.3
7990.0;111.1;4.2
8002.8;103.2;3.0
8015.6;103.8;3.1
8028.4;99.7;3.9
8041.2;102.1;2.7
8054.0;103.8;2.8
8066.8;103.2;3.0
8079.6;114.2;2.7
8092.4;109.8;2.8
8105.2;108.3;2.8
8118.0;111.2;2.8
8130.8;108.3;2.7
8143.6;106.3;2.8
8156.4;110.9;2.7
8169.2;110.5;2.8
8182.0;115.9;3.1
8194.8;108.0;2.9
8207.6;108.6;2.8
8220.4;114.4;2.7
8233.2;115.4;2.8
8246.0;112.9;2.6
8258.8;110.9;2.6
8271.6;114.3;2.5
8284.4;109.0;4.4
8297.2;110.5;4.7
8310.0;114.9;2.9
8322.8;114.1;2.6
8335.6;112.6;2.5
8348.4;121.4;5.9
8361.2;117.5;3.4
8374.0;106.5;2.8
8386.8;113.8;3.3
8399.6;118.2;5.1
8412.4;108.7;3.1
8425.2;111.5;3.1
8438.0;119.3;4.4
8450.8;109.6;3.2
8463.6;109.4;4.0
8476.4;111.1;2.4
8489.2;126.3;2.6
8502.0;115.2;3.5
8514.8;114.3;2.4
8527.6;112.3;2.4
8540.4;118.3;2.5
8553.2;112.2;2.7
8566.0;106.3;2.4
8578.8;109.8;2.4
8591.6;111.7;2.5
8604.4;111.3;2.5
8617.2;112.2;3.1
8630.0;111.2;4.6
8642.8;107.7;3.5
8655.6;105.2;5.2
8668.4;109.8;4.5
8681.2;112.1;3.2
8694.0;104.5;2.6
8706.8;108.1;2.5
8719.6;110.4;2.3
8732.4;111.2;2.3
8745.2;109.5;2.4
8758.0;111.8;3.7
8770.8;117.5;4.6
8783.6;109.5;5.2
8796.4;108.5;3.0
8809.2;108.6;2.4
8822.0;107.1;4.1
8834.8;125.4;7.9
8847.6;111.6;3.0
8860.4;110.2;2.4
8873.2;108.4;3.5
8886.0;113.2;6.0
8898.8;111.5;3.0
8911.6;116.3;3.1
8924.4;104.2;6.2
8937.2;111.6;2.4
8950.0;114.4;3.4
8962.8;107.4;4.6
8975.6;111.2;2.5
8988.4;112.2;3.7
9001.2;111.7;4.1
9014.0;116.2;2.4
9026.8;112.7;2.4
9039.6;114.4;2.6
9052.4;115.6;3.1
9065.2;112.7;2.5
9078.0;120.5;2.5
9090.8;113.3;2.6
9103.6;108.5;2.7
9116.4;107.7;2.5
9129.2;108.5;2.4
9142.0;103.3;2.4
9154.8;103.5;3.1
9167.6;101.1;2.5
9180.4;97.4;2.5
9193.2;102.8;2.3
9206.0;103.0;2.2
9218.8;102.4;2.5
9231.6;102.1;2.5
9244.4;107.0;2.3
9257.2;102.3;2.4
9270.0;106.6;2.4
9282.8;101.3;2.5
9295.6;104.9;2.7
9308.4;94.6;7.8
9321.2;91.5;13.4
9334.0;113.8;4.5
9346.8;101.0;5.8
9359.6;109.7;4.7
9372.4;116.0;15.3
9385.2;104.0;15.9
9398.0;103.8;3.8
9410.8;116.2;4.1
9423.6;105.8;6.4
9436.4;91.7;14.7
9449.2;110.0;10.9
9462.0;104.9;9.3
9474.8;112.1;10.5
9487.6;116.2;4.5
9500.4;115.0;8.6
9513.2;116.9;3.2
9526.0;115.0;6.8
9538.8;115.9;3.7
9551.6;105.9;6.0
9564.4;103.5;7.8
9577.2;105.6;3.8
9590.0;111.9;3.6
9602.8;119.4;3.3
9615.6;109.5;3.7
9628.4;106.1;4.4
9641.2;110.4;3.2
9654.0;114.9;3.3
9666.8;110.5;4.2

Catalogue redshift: 0.289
